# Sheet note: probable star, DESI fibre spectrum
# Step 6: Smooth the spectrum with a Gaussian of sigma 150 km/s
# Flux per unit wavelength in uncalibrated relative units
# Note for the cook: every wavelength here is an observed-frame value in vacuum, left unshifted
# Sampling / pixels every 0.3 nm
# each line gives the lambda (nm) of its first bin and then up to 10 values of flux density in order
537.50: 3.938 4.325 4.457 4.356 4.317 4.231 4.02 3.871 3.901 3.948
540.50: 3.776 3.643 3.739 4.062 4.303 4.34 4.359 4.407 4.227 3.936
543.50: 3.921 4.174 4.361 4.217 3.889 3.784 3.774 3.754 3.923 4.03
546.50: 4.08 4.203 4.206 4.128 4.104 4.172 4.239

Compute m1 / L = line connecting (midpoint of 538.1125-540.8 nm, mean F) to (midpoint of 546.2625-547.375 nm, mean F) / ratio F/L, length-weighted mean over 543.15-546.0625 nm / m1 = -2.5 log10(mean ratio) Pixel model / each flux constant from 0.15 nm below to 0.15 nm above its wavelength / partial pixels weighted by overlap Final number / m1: 0.04 mag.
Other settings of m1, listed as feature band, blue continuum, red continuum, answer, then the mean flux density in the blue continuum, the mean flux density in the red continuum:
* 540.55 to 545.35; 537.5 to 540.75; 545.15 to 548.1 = 0.00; 4.1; 4.04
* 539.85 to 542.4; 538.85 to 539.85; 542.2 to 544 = 0.02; 4.03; 4.17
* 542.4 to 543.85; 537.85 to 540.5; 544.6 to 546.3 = -0.05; 4.12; 3.85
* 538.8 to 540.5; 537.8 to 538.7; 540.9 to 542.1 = 0.07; 4.38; 4.08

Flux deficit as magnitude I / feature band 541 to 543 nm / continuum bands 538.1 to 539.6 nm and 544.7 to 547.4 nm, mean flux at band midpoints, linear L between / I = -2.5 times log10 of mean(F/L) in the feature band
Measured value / -0.028 mag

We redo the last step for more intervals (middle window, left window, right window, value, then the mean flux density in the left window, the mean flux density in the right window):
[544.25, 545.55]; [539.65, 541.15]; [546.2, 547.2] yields 0.039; 3.81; 4.14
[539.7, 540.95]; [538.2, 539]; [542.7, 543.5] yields 0.110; 4.32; 4.07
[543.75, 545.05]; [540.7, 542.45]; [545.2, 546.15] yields -0.049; 4.09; 3.84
